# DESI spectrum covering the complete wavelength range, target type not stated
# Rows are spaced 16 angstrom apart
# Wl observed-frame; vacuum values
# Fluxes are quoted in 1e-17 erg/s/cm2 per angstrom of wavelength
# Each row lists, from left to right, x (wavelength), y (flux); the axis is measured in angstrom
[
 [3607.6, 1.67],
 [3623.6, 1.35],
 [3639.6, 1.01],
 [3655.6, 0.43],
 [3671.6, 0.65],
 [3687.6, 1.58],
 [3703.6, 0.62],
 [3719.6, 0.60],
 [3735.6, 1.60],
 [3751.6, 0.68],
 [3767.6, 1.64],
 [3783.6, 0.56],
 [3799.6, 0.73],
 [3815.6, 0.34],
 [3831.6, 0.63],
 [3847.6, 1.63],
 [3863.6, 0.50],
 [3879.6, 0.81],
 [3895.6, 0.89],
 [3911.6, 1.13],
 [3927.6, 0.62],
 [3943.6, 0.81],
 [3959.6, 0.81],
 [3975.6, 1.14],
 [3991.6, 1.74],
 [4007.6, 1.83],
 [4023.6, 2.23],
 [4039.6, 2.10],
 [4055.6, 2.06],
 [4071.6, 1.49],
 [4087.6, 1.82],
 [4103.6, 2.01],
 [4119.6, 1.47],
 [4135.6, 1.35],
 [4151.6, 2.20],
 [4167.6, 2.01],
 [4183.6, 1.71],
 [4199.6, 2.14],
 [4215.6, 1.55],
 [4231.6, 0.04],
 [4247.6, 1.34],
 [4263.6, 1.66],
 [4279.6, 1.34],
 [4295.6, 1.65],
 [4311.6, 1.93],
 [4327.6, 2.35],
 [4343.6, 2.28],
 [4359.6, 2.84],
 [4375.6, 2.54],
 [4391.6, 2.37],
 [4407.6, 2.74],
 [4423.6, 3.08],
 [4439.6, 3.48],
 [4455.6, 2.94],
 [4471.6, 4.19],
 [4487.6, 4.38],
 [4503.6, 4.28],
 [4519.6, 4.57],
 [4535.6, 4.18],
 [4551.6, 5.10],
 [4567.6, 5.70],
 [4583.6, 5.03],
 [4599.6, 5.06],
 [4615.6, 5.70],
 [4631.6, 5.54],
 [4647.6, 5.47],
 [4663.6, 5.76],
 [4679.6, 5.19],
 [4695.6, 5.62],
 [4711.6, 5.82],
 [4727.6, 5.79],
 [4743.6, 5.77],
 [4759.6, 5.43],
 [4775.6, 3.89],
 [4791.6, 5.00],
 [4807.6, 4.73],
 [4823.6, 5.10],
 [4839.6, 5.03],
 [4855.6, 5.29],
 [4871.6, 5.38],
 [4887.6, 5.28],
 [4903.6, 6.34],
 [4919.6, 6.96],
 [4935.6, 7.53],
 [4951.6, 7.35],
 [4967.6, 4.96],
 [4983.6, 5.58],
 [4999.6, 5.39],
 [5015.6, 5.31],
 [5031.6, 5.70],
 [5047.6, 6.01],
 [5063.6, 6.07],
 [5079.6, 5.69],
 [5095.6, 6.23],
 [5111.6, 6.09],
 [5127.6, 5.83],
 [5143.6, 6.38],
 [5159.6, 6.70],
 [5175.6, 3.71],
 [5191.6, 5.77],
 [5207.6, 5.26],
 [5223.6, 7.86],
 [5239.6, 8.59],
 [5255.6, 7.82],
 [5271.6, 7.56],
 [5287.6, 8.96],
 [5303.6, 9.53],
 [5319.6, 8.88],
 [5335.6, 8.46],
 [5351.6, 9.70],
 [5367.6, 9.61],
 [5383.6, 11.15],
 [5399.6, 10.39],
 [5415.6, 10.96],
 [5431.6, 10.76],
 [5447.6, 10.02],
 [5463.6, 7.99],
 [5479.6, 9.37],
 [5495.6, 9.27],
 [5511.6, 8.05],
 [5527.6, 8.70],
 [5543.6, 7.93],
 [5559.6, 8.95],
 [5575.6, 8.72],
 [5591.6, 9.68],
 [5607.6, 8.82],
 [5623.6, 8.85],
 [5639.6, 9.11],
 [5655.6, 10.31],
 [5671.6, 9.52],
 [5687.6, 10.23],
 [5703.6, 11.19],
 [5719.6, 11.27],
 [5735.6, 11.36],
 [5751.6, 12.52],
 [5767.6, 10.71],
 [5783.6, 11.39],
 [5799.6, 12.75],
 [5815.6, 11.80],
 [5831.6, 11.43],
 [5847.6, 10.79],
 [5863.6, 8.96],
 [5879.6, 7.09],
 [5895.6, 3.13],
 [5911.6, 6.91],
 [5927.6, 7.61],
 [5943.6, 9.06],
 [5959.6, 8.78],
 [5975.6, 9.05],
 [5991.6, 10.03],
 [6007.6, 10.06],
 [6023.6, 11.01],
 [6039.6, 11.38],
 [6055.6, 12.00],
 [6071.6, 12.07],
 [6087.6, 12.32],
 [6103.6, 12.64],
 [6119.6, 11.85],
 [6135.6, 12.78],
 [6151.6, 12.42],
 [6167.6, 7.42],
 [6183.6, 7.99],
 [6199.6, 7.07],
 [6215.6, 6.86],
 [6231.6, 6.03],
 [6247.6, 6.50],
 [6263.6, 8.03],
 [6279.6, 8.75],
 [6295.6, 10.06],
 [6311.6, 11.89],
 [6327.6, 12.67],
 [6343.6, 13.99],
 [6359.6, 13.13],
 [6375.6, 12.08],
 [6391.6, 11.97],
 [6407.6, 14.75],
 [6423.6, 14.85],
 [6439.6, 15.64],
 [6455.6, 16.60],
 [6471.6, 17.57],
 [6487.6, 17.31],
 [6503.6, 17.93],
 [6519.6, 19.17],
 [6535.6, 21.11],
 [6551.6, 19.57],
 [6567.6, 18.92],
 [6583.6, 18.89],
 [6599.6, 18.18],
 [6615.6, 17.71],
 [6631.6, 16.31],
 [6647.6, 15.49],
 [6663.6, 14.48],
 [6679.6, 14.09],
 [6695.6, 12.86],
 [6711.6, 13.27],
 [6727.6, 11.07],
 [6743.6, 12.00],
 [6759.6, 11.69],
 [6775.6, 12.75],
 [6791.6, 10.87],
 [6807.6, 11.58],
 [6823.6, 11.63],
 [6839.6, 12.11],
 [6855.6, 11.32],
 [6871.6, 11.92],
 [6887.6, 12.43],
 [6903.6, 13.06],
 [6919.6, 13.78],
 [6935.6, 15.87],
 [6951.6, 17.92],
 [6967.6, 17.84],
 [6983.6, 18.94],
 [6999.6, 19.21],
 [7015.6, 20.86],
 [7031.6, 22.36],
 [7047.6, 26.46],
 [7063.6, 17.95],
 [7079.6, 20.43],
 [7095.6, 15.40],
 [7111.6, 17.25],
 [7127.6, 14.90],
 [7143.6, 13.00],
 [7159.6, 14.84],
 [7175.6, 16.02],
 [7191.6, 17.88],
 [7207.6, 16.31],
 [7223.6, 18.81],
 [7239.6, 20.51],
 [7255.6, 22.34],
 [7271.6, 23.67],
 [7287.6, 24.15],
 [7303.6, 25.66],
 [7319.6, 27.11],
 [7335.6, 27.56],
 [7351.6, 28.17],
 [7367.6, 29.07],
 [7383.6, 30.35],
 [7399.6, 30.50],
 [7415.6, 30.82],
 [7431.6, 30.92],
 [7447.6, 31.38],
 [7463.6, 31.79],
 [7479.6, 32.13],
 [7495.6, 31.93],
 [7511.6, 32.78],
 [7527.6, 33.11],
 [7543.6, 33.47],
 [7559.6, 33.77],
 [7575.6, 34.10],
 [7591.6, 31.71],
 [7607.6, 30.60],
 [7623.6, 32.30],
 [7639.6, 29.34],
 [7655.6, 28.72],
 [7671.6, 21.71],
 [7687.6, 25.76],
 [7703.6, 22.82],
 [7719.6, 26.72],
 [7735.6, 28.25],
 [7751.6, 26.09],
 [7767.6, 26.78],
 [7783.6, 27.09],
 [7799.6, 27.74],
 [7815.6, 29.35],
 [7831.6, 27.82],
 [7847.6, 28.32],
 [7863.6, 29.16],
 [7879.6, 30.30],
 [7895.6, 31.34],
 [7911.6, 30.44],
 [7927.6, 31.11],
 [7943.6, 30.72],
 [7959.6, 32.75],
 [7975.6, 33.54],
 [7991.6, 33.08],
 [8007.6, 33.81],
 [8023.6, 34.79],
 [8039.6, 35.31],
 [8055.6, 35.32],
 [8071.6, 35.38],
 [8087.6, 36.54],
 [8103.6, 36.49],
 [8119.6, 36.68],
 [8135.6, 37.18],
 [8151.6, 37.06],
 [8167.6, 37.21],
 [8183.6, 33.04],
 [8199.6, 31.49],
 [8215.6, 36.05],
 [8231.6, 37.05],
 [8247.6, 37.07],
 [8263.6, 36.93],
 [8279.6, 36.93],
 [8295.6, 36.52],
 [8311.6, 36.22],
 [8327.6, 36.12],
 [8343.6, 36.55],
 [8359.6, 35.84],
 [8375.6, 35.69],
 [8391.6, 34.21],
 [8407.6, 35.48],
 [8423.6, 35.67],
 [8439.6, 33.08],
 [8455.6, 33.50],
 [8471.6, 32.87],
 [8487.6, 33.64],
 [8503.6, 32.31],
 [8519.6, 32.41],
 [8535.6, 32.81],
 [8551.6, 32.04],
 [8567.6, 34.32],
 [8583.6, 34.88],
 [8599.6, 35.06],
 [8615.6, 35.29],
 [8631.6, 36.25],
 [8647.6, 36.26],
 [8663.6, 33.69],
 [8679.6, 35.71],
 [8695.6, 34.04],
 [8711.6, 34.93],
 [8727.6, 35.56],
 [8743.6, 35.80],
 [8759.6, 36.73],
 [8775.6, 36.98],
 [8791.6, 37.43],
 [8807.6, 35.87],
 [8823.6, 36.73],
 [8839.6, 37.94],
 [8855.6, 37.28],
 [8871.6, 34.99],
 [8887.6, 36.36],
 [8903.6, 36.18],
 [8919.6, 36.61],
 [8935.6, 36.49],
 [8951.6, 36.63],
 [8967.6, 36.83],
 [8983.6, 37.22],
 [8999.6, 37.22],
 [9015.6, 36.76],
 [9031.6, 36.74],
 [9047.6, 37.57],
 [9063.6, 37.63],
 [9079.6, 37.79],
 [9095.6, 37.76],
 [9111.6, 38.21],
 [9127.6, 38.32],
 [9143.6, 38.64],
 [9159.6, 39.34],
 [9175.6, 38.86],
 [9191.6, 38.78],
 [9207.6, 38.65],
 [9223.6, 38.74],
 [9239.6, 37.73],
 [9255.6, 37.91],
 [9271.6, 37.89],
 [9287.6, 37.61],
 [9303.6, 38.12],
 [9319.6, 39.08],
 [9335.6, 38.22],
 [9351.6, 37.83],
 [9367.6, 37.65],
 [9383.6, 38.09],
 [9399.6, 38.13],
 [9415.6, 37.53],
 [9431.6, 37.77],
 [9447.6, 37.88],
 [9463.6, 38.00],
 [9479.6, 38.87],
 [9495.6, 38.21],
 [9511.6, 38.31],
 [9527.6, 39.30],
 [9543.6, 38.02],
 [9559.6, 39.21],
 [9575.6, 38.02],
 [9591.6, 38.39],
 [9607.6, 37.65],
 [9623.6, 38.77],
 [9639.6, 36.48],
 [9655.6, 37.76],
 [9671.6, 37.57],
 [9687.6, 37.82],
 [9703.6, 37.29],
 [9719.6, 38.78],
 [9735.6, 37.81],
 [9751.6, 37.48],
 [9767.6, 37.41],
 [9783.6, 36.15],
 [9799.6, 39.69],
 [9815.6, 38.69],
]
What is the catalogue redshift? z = 0.00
